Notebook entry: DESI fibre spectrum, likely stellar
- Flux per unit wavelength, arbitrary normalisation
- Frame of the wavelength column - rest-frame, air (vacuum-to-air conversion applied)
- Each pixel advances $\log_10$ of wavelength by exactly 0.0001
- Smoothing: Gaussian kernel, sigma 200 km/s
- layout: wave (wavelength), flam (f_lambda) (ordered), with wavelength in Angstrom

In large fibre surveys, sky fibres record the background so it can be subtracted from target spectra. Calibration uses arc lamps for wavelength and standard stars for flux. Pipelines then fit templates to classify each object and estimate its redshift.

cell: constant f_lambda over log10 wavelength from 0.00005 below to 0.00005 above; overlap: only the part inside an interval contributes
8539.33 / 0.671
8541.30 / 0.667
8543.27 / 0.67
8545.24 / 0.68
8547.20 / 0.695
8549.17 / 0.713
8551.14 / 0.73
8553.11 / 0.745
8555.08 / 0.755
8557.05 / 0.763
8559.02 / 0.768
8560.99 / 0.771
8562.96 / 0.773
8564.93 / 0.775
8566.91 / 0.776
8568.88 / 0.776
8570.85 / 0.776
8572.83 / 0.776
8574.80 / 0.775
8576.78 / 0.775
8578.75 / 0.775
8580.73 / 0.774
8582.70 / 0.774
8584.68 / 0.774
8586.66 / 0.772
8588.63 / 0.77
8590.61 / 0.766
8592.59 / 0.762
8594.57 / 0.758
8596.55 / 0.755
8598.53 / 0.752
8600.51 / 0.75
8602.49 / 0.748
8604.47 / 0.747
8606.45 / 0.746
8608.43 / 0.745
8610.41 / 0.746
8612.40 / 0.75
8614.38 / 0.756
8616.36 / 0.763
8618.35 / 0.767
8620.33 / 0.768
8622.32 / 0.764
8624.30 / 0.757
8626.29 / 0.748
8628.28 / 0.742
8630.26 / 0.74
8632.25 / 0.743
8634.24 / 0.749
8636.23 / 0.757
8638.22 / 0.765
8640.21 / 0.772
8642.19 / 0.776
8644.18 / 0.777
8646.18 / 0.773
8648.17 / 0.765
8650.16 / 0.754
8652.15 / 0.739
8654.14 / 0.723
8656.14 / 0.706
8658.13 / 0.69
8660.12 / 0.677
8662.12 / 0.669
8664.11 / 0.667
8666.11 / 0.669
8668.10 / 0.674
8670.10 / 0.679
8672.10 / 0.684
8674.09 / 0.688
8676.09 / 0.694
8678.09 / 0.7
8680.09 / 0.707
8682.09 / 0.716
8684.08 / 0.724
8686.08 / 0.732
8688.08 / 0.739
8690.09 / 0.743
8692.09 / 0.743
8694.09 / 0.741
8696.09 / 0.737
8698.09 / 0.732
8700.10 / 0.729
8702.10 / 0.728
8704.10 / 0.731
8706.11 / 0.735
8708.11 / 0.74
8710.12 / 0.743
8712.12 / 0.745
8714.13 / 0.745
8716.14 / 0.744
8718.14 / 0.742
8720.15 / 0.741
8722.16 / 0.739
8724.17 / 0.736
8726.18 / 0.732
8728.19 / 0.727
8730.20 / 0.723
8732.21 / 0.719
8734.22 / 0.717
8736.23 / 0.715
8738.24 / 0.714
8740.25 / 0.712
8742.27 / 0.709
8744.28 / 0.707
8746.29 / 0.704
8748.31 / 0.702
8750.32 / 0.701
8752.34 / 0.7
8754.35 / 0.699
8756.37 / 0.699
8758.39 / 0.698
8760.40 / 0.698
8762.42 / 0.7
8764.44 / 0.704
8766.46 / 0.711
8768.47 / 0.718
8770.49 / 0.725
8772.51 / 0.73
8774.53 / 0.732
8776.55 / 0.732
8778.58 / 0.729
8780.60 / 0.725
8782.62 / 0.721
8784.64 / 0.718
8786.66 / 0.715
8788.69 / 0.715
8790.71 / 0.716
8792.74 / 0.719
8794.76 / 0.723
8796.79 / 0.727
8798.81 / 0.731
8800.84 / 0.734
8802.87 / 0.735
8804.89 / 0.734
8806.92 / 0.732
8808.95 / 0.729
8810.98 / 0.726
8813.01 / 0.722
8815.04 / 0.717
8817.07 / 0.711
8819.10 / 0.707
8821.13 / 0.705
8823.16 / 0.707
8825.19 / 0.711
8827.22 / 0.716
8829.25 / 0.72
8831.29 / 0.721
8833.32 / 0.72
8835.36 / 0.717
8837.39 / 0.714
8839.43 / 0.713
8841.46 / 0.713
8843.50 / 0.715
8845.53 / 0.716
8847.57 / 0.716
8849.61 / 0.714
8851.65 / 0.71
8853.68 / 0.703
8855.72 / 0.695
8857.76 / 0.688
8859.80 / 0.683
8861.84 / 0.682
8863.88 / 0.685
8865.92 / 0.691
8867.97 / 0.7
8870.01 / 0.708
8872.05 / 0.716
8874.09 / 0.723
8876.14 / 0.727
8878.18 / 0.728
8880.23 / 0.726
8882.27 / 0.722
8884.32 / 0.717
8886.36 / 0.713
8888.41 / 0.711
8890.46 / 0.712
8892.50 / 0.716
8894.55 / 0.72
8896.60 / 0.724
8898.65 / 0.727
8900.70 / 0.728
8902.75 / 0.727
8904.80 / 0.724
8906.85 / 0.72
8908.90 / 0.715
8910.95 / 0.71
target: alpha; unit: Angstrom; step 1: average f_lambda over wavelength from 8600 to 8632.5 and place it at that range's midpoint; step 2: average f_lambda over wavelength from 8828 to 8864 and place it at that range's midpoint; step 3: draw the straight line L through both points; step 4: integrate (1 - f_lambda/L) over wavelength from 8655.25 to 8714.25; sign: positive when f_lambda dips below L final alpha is 2.0 Angstrom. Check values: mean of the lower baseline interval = 0.752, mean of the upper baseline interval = 0.708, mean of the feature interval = 0.713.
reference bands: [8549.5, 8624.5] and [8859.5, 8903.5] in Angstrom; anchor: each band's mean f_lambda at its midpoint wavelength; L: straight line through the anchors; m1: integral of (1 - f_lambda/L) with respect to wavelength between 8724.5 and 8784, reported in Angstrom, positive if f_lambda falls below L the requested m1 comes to 1.6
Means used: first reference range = 0.762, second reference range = 0.713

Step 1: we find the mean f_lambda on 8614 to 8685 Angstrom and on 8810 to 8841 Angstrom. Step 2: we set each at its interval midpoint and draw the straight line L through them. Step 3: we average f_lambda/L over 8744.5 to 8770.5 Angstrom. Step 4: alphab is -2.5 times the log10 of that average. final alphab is 0.03 mag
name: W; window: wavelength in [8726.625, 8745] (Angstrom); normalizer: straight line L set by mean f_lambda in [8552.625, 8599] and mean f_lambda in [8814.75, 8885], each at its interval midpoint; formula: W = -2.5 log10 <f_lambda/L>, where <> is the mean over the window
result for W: 0.03 mag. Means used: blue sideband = 0.769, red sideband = 0.71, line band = 0.717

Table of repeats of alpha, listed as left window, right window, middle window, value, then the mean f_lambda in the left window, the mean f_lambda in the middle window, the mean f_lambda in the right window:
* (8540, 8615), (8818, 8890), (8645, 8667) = 0.81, 0.752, 0.712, 0.71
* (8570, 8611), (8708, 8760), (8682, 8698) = -0.04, 0.763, 0.736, 0.721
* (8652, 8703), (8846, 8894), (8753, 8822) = -1.01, 0.708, 0.719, 0.708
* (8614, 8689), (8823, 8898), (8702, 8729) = -0.54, 0.729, 0.738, 0.711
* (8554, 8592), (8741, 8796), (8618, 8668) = 0.93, 0.772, 0.737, 0.713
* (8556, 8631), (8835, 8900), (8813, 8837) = 0.16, 0.763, 0.714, 0.711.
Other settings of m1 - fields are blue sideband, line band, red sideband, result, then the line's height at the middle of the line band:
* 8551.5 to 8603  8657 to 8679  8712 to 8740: 1.87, 0.744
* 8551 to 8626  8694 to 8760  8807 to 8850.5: 1.12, 0.736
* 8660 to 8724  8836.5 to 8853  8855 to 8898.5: -0.06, 0.711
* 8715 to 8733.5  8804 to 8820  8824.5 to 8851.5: -0.06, 0.72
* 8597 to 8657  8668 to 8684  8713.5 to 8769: 0.90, 0.737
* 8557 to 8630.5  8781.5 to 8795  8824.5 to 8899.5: 0.14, 0.726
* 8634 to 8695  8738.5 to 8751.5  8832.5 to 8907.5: 0.22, 0.718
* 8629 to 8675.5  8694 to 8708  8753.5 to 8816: -0.22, 0.722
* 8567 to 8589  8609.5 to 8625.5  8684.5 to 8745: 0.07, 0.762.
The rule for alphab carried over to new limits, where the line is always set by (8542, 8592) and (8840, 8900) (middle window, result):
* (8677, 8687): 0.03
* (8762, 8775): 0.01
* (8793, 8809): -0.01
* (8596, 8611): 0.00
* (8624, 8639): 0.00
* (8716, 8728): -0.01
